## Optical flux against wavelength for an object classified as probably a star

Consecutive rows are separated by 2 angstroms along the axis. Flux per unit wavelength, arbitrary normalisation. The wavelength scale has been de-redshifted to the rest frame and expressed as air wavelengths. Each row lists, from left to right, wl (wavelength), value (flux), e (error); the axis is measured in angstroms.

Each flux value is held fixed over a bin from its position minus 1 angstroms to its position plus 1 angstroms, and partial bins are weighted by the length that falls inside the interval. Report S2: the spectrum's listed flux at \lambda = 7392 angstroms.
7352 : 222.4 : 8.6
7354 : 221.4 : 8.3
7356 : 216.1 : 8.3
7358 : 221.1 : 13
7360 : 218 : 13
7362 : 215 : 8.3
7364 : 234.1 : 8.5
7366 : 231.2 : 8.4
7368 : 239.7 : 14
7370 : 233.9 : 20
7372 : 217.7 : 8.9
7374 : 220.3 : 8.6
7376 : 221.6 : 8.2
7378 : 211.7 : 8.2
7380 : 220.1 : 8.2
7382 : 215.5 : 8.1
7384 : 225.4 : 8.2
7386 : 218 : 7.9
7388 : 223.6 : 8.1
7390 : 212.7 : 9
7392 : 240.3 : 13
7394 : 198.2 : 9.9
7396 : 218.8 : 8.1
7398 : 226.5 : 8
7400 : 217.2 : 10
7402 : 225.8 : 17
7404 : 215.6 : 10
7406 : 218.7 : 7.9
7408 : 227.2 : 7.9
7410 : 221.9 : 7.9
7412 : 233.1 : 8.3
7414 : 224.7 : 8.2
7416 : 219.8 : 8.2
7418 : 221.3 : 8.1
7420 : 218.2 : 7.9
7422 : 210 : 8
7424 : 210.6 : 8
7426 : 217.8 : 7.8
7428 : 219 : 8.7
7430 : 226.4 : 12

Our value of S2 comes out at 240.3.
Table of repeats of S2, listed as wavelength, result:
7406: 218.7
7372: 217.7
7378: 211.7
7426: 217.8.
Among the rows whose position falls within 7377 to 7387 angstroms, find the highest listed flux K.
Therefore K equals 225.4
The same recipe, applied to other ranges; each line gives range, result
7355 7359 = 221.1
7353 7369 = 239.7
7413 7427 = 224.7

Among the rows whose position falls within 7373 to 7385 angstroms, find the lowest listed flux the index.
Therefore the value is 211.7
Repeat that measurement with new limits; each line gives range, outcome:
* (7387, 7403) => 198.2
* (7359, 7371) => 215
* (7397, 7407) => 215.6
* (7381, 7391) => 212.7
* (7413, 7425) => 210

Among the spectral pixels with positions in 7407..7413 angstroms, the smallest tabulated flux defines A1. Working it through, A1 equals 221.9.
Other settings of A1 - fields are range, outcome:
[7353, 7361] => 216.1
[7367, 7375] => 217.7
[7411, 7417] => 219.8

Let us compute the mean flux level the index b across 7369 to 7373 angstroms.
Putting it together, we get 226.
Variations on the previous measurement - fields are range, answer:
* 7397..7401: 222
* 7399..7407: 219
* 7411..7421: 223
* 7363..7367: 233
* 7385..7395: 219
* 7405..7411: 223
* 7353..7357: 219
